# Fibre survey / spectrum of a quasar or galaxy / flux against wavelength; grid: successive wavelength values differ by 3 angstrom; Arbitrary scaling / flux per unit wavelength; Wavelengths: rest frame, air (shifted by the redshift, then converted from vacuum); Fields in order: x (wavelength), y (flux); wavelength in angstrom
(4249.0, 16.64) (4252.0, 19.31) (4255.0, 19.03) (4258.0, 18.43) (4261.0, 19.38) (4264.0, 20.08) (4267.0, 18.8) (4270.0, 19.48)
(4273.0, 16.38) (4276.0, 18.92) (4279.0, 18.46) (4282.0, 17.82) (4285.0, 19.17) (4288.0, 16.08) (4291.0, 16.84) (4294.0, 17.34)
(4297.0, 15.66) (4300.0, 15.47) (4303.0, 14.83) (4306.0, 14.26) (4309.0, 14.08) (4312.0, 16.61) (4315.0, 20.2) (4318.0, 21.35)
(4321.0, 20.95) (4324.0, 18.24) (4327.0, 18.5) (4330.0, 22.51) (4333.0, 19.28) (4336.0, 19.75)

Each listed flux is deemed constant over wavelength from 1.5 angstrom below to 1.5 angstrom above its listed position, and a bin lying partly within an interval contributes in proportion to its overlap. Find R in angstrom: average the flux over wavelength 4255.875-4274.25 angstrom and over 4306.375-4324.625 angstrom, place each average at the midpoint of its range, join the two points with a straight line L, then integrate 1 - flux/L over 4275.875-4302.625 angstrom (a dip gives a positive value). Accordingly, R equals 2.10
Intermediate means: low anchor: 18.8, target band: 17.1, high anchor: 18.3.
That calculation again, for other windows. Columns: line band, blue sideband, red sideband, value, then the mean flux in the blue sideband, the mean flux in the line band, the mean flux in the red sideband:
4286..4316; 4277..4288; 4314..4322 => 5.3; 18.2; 16.1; 20.9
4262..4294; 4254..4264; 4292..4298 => -0.7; 19.1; 18.2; 16.6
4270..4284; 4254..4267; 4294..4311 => -0.4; 19.2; 18.1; 15.1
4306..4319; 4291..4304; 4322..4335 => 0.2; 16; 17.5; 19.7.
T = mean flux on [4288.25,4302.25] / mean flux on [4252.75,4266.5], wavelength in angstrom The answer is 0.8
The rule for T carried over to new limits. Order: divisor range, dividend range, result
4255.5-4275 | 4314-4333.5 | 1.08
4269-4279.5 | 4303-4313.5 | 0.82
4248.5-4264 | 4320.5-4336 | 1.05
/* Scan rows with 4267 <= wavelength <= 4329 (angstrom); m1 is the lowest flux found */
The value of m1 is 14.08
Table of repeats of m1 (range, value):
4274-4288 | 16.08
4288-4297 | 15.66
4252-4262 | 18.43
